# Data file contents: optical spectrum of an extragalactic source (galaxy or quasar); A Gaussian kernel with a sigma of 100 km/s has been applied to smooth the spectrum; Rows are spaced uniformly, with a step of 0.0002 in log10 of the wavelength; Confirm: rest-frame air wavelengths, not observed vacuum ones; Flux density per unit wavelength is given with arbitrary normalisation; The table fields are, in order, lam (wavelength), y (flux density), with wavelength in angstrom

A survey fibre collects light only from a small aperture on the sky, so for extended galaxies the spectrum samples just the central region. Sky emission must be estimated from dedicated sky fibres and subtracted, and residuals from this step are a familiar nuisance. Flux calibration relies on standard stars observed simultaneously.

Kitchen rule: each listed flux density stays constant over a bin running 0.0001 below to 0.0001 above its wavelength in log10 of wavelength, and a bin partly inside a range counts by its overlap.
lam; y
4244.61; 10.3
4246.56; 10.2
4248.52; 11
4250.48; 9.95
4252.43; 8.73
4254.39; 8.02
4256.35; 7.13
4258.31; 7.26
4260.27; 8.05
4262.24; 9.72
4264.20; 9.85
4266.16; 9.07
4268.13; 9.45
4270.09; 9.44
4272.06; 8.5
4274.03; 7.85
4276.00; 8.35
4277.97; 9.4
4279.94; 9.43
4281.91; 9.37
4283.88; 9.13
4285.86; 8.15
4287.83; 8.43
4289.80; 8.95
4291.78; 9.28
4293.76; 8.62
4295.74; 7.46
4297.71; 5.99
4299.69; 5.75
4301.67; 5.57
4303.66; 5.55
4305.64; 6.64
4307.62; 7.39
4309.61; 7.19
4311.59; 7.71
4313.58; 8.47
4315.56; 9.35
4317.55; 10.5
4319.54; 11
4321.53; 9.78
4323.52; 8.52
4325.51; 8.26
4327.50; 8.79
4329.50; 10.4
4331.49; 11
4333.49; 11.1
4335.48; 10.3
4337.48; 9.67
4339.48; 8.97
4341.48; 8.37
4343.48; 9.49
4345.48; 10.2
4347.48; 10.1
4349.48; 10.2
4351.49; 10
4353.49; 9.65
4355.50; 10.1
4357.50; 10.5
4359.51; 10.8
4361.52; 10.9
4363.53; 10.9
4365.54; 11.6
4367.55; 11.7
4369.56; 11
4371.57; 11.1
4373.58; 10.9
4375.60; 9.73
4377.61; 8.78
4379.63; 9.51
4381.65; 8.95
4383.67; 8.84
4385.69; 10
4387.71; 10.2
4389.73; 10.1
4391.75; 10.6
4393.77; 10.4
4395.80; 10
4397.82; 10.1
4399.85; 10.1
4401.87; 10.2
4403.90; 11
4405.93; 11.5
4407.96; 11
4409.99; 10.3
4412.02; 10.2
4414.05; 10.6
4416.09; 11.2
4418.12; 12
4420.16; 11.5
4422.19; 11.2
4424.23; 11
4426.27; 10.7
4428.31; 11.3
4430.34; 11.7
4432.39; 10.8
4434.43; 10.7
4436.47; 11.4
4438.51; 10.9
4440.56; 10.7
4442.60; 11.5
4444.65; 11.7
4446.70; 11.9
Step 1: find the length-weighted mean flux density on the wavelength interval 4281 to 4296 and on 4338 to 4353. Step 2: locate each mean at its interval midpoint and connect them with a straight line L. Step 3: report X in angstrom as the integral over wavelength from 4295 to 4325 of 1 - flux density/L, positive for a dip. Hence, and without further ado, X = 4.23 angstrom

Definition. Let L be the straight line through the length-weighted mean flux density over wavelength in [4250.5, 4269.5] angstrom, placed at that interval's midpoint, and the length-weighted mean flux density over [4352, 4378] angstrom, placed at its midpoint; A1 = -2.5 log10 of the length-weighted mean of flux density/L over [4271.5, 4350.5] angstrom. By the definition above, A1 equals 0.107 mag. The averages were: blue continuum 8.68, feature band 8.73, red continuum 10.6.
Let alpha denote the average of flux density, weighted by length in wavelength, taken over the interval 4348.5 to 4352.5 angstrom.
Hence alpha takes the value 10.1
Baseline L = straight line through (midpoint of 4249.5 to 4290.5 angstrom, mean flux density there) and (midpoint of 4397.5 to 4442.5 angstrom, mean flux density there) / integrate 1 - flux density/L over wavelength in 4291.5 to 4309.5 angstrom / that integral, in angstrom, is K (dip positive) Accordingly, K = 4.6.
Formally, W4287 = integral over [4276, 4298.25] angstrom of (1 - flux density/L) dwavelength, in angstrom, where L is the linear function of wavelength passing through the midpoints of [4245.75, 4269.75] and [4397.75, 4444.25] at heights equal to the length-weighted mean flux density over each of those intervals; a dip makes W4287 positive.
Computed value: 1.84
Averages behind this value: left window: 9.04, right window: 11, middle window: 8.61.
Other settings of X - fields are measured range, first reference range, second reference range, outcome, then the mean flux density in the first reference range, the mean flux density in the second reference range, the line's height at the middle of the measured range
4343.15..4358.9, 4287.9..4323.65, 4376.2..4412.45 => -1.75 angstrom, 7.98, 10.1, 9.06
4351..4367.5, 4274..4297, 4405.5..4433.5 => -1.05 angstrom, 8.71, 11.1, 10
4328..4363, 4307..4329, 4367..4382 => -2.10 angstrom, 8.87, 10.2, 9.53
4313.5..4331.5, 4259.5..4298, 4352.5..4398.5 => -0.25 angstrom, 8.78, 10.3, 9.46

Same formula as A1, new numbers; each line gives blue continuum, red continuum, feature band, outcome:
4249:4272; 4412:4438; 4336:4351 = 0.043 mag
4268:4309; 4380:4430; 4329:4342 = -0.114 mag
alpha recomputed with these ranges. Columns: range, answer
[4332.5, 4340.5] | 10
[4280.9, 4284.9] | 9.24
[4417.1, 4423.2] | 11.6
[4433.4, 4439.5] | 11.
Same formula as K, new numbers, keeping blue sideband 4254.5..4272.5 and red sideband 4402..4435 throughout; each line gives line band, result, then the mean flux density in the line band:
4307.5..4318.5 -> 1.09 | 8.51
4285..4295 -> 0.47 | 8.66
